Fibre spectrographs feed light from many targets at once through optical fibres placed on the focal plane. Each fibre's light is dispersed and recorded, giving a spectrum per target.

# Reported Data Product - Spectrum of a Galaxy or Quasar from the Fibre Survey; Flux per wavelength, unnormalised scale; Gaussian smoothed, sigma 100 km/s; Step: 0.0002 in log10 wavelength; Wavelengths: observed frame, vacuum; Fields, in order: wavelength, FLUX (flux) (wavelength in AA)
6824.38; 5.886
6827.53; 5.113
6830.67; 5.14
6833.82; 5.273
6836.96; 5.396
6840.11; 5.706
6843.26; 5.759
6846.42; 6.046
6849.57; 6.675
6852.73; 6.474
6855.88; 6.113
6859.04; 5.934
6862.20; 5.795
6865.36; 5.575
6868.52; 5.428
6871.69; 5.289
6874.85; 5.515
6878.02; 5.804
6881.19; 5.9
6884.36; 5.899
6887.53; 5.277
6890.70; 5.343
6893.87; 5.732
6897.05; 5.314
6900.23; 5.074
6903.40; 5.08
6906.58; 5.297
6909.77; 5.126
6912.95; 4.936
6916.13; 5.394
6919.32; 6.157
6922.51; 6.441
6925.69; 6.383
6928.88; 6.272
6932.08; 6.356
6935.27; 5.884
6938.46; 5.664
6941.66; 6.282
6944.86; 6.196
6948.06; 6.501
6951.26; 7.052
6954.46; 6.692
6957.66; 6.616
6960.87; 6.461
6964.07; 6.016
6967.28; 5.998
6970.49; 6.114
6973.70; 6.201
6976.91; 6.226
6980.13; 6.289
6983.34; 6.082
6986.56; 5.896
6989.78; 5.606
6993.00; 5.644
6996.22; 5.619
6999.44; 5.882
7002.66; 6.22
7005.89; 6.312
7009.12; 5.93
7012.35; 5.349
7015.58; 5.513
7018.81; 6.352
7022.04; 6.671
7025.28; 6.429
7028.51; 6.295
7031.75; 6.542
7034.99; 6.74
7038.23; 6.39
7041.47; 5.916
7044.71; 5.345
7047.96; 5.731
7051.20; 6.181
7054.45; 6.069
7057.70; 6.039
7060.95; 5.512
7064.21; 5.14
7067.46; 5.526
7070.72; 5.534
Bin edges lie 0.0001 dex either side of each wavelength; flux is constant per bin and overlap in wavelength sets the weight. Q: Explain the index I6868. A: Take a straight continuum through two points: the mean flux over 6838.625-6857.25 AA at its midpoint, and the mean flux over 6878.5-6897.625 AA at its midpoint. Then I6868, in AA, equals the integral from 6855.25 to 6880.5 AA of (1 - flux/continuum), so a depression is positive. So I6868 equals 0.8 AA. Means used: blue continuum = 6.13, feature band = 5.67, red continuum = 5.6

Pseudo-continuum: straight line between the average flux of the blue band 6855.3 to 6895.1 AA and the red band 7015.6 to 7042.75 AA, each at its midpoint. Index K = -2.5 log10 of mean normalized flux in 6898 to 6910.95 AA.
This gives 0.13 mag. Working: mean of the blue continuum 5.65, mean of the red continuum 6.37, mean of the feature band 5.15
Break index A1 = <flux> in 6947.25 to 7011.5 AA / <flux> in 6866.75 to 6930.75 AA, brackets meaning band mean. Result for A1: 1.1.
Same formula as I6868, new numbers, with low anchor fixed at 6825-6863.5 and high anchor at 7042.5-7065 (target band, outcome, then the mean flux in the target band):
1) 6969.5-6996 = -1.0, 5.98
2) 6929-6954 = -2.3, 6.29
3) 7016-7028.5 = -1.3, 6.37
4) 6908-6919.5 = 0.9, 5.31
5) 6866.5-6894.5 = 1.0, 5.57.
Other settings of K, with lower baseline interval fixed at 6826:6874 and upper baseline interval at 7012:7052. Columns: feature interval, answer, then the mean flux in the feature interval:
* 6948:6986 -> -0.062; 6.34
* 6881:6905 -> 0.074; 5.43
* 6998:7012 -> 0.010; 6.02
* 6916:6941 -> -0.040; 6.12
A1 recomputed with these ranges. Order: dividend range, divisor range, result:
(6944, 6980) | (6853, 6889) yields 1.11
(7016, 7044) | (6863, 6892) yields 1.14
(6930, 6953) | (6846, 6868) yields 1.04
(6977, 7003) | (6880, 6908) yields 1.09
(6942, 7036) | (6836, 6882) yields 1.06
